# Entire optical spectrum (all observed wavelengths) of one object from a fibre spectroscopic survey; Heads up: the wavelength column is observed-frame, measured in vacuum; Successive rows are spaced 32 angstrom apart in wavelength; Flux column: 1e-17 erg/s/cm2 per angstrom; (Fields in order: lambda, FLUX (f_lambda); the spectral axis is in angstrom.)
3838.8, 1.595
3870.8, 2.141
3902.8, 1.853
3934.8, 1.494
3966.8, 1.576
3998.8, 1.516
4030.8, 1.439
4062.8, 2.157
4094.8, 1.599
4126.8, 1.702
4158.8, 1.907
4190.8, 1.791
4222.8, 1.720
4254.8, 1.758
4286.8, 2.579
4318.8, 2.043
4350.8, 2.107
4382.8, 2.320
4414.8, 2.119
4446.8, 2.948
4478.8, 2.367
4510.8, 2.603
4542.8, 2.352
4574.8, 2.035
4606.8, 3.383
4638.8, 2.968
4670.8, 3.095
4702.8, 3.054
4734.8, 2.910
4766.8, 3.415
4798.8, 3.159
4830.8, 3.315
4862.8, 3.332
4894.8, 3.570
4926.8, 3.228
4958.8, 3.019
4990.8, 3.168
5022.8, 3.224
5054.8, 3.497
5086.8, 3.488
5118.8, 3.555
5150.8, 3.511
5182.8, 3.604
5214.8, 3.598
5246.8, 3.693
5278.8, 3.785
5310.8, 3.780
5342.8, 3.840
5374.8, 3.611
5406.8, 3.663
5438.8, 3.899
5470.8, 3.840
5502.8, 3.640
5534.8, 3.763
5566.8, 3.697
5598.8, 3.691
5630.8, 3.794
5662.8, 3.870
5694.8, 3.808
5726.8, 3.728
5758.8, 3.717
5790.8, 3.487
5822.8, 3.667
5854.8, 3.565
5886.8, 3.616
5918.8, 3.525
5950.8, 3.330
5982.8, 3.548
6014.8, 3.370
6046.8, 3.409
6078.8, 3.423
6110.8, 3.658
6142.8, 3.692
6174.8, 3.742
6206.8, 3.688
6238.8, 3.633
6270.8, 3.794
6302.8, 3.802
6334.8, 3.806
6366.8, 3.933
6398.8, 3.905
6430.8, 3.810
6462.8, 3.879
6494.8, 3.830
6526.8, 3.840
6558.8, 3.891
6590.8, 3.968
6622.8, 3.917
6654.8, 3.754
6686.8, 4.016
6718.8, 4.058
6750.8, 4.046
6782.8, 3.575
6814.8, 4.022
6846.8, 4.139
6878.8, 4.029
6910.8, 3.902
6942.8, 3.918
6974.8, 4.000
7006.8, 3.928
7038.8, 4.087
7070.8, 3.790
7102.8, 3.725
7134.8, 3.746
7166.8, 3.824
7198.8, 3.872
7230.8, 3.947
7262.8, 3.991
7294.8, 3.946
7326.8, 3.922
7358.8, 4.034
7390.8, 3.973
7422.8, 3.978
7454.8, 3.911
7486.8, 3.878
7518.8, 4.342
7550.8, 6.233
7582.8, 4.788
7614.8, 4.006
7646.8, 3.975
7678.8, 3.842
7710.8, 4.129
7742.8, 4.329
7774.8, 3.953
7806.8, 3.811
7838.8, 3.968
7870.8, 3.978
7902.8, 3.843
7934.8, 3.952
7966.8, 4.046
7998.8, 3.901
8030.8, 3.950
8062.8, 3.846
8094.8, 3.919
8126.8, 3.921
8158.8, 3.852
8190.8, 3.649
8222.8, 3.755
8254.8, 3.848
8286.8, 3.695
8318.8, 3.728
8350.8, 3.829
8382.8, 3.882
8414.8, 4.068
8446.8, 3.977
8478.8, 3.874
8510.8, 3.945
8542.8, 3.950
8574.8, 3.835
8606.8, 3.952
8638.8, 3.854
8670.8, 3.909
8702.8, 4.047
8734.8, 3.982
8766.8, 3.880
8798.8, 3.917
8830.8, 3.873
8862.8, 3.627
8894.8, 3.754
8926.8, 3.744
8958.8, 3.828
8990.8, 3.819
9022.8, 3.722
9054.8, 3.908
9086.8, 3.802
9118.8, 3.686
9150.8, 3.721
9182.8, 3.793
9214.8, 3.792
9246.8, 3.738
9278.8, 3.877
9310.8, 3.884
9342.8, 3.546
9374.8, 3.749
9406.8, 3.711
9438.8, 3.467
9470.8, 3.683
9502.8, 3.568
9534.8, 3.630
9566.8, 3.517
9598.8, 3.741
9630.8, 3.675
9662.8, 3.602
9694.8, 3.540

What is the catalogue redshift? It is 0.15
